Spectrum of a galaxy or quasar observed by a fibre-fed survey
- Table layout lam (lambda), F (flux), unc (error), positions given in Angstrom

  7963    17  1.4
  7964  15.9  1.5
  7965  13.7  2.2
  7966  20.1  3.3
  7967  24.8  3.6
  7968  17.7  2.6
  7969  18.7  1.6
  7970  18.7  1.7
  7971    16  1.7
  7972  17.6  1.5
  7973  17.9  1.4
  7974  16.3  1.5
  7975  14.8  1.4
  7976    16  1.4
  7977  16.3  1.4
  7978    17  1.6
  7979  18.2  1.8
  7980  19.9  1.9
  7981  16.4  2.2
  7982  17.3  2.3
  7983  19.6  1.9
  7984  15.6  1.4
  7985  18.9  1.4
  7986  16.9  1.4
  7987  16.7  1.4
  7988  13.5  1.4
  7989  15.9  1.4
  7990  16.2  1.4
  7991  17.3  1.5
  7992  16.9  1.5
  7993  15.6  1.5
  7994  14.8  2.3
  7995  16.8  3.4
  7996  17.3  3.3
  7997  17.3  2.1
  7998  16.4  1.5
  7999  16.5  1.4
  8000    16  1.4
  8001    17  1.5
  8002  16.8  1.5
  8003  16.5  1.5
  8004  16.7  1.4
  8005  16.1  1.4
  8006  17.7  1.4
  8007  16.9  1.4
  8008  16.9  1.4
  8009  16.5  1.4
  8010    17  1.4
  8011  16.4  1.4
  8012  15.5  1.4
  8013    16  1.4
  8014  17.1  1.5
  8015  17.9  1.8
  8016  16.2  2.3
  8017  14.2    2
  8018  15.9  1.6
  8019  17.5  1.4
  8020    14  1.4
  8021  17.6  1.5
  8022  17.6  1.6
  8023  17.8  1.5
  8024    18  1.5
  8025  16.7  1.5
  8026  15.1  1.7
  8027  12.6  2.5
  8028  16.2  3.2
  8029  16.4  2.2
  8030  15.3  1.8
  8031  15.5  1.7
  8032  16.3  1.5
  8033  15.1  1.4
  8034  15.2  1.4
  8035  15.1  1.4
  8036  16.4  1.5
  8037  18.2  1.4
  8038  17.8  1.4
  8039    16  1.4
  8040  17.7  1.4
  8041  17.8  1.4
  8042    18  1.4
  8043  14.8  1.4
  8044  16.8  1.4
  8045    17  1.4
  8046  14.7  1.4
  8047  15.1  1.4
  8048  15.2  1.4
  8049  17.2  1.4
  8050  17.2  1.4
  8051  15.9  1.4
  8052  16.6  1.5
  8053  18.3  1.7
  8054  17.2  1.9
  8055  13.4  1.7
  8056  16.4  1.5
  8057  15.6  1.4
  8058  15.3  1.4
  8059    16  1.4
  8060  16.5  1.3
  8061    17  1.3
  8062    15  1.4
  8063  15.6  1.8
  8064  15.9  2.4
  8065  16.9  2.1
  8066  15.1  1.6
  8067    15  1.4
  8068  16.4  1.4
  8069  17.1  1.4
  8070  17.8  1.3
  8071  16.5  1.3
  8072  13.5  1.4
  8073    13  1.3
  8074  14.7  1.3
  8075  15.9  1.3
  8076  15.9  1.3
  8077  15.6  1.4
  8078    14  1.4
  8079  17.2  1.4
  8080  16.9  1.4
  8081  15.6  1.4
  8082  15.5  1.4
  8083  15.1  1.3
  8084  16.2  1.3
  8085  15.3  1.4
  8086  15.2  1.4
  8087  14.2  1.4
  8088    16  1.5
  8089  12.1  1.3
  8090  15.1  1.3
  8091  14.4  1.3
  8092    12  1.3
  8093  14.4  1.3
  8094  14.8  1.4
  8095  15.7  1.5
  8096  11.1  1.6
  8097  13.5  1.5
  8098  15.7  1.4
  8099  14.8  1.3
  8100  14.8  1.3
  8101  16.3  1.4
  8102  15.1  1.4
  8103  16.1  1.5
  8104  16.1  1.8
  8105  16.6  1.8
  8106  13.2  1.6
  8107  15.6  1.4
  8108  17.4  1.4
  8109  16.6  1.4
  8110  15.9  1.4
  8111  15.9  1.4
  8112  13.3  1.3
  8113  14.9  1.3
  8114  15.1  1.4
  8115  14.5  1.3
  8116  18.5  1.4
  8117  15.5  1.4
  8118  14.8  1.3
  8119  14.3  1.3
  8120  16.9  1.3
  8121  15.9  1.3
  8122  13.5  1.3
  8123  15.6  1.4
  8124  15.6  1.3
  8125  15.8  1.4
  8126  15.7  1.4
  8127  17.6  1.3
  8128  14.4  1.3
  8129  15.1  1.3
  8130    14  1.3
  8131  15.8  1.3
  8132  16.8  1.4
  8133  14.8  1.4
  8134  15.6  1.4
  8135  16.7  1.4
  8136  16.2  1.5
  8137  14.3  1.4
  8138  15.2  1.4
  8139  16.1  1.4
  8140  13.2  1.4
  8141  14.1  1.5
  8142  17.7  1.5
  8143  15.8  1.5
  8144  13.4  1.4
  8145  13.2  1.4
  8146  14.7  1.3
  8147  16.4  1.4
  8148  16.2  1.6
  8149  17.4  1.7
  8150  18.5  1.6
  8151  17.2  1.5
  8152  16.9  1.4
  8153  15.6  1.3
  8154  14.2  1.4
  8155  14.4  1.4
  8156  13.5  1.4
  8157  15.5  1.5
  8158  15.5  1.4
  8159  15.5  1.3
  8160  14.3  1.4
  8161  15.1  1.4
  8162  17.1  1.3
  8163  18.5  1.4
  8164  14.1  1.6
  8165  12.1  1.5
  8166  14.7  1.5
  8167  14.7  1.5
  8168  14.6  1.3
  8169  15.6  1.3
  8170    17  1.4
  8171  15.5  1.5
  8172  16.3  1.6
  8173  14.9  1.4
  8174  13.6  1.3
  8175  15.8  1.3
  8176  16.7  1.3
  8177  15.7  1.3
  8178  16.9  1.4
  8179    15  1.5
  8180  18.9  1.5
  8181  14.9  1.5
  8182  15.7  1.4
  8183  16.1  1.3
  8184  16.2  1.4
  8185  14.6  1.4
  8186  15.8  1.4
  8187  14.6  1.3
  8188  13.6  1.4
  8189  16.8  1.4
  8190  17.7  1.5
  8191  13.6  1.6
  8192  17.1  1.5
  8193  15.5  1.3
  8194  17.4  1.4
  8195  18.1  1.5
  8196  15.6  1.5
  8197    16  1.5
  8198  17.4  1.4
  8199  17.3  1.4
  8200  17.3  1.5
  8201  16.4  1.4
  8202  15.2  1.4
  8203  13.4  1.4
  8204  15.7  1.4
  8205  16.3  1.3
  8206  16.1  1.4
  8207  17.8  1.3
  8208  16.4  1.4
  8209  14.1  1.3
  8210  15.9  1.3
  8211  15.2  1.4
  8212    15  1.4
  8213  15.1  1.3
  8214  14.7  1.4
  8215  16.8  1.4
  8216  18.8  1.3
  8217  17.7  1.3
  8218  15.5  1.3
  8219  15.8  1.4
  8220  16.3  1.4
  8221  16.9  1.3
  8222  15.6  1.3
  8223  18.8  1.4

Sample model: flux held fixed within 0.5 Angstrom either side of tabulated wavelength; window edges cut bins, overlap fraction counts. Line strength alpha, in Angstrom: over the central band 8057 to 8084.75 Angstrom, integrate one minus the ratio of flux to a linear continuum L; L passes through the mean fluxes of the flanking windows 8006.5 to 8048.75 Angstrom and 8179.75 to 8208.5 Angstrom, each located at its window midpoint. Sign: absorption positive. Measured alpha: 0.9 Angstrom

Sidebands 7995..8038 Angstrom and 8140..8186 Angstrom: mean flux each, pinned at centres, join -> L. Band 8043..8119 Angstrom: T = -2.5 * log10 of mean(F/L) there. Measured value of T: 0.04 mag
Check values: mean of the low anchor 16.4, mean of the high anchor 15.5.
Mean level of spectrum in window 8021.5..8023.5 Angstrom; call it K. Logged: 17.7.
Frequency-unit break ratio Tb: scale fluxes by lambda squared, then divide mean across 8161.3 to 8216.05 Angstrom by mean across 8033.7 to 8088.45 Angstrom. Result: 1.0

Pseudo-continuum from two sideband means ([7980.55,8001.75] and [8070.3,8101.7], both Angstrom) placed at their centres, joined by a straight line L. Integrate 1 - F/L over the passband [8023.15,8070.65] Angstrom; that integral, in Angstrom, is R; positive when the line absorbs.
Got -1.8 Angstrom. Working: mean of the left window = 16.6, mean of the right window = 14.9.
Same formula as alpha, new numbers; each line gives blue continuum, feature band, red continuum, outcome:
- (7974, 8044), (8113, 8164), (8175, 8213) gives 1.9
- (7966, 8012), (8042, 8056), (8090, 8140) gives 0.0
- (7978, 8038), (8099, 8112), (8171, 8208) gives 0.5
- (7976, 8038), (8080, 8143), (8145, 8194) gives 2.8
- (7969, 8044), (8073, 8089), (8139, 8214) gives 0.8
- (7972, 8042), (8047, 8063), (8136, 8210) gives 0.2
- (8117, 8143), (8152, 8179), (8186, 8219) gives 0.7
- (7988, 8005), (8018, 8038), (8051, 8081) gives 0.0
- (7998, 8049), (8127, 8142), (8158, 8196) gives 0.5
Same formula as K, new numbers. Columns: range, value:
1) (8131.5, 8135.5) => 16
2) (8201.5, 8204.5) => 14.8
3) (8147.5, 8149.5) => 16.8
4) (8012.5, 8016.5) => 16.8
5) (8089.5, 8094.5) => 14.1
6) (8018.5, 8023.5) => 16.9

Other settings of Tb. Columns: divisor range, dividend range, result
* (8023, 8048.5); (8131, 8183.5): 0.99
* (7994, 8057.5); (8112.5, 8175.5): 0.97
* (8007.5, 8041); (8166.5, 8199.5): 1.01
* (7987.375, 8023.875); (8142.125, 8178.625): 0.98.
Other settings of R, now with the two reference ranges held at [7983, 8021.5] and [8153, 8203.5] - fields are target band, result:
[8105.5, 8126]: 0.6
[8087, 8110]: 1.6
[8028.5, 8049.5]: 0.1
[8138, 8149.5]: 0.4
